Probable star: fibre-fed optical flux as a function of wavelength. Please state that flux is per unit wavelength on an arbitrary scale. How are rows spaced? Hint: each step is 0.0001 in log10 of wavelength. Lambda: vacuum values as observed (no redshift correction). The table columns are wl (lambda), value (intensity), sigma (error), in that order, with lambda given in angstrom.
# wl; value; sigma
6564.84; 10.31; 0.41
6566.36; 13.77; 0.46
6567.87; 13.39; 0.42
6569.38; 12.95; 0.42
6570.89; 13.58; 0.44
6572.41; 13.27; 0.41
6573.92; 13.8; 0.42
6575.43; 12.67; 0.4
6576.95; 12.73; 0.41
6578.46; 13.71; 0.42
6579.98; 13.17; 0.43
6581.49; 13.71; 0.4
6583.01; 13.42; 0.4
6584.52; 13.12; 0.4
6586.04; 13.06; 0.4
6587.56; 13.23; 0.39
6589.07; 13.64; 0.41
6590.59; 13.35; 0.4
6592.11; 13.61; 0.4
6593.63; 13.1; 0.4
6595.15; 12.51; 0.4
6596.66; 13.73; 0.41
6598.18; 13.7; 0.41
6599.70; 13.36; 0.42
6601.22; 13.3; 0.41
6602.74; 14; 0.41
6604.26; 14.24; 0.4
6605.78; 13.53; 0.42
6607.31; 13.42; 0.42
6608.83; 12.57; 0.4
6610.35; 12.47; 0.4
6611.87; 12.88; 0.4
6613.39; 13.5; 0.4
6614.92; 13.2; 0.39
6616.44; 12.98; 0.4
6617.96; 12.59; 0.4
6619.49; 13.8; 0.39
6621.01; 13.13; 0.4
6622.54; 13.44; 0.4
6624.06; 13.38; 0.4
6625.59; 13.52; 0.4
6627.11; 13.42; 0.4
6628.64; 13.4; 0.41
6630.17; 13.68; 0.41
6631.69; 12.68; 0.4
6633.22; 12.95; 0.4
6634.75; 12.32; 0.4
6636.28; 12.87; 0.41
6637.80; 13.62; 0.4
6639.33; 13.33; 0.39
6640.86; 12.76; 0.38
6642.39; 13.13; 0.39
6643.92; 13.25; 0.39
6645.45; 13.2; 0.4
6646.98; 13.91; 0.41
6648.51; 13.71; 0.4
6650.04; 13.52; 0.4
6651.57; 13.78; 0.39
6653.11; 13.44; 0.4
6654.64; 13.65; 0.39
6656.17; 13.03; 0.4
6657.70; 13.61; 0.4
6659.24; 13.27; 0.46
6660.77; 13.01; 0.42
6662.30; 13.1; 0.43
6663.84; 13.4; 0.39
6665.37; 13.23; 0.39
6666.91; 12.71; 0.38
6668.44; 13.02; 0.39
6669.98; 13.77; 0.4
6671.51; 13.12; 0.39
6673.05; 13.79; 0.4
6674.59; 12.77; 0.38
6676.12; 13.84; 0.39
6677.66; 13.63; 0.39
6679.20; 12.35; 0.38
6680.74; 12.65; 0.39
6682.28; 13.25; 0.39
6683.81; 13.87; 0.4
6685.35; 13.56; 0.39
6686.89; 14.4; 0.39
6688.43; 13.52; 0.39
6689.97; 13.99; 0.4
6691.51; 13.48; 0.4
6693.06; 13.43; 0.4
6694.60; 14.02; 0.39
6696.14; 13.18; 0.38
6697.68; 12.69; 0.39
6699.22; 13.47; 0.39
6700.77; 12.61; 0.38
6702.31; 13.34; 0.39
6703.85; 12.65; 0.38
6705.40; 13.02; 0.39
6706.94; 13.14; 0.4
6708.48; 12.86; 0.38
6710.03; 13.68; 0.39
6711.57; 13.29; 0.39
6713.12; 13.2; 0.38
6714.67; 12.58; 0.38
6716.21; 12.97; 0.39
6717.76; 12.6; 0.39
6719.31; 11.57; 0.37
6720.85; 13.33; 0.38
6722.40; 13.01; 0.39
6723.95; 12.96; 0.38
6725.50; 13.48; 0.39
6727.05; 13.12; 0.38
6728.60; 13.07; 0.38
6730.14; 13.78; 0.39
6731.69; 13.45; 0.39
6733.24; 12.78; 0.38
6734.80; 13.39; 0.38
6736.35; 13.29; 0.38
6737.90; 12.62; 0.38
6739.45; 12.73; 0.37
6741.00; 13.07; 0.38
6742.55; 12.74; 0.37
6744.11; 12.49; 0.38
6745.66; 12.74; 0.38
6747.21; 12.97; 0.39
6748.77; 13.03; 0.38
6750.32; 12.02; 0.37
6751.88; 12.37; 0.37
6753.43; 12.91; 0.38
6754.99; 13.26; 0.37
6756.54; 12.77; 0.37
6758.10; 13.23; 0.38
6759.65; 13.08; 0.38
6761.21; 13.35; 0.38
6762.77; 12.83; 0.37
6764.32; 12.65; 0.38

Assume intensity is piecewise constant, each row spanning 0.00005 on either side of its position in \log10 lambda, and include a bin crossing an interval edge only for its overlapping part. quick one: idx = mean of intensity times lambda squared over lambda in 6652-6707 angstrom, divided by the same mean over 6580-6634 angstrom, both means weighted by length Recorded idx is 1.0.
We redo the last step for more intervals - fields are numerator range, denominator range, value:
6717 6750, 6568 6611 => 1.01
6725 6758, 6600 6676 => 1.01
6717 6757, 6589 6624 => 1.01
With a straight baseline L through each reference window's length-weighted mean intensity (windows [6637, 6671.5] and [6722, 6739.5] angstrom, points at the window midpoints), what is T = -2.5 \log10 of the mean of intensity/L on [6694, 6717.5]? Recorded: 0.01 mag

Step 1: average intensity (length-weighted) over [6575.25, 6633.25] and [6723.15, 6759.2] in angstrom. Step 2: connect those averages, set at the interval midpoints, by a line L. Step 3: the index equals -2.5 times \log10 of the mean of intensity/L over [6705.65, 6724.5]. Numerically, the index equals 0.01 mag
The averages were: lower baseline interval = 13.3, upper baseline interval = 13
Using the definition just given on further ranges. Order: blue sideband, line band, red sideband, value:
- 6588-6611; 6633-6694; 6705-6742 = -0.01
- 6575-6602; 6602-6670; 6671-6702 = 0.01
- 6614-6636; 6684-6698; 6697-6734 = -0.05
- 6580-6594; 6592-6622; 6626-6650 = 0.00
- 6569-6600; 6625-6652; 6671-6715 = 0.00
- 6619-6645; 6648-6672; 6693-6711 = -0.01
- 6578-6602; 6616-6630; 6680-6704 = 0.00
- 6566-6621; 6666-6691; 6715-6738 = -0.02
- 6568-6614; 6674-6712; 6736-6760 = -0.03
